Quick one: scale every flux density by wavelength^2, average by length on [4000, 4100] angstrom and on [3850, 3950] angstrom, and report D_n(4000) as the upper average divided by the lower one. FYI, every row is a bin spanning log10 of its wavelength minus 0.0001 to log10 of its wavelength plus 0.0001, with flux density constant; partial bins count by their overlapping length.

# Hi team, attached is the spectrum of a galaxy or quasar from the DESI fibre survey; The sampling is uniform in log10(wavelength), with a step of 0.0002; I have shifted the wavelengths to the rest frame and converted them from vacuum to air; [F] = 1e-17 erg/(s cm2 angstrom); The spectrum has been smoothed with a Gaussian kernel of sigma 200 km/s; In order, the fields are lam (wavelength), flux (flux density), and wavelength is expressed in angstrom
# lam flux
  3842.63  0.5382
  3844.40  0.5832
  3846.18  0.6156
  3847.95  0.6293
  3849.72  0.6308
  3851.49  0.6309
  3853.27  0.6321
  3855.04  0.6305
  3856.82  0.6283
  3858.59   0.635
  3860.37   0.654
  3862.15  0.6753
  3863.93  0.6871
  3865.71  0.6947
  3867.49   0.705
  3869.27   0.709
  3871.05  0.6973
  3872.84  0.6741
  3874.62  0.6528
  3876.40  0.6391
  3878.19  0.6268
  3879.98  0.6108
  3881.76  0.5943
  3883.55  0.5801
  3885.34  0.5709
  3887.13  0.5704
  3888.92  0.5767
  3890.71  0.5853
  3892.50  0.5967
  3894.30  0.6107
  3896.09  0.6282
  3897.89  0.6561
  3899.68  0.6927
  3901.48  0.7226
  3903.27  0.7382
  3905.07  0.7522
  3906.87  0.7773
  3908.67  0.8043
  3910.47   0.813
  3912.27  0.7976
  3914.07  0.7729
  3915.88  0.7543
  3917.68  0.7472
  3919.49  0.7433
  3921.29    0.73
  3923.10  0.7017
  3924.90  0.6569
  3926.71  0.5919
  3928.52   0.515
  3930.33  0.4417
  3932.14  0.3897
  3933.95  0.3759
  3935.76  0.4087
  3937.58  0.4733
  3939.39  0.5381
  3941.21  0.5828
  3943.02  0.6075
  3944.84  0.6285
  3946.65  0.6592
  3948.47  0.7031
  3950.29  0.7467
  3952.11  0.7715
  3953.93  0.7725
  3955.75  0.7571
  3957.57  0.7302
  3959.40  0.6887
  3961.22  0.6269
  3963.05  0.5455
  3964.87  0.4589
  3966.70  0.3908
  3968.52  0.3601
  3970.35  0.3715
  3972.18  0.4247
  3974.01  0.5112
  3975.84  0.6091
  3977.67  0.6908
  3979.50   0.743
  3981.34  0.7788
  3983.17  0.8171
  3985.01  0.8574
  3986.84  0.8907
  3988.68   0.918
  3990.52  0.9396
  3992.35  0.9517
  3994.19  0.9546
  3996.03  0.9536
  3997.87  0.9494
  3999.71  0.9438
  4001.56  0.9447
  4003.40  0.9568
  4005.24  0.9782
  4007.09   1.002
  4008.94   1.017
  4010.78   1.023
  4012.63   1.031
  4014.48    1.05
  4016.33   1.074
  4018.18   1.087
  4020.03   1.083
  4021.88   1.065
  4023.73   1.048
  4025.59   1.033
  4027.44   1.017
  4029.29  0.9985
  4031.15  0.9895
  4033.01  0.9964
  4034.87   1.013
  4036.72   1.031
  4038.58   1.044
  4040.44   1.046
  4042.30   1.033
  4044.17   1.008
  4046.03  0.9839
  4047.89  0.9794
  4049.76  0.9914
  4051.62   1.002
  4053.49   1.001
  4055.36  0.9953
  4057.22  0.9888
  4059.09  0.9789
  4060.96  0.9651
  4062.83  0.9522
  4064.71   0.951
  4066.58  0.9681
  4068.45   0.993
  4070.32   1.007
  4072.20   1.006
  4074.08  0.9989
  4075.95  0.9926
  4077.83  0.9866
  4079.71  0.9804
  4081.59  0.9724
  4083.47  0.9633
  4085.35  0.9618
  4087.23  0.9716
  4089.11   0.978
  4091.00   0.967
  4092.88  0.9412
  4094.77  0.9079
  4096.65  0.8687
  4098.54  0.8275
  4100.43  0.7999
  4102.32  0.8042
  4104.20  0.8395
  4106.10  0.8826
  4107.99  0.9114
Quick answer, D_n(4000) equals 1.7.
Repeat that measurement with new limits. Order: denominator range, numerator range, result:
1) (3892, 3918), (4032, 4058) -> 1.49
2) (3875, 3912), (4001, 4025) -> 1.66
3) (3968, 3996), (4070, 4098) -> 1.38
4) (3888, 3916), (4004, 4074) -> 1.54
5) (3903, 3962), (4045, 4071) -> 1.59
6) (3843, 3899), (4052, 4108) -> 1.66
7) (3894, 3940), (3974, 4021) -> 1.48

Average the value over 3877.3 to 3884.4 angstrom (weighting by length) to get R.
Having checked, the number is 0.603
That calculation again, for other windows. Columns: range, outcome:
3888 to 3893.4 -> 0.586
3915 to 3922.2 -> 0.744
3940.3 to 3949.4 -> 0.637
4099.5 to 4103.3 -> 0.804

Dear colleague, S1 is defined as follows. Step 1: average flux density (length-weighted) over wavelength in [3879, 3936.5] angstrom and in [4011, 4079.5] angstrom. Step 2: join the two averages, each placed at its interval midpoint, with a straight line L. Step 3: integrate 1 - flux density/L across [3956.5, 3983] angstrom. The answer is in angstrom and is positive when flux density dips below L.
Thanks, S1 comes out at 7.7 angstrom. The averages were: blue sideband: 0.641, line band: 0.575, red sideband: 1.01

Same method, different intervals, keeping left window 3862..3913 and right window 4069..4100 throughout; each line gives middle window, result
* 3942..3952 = 1.1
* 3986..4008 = -3.2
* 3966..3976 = 4.5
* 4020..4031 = -2.1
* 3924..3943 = 6.0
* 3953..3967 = 2.6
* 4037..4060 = -2.6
